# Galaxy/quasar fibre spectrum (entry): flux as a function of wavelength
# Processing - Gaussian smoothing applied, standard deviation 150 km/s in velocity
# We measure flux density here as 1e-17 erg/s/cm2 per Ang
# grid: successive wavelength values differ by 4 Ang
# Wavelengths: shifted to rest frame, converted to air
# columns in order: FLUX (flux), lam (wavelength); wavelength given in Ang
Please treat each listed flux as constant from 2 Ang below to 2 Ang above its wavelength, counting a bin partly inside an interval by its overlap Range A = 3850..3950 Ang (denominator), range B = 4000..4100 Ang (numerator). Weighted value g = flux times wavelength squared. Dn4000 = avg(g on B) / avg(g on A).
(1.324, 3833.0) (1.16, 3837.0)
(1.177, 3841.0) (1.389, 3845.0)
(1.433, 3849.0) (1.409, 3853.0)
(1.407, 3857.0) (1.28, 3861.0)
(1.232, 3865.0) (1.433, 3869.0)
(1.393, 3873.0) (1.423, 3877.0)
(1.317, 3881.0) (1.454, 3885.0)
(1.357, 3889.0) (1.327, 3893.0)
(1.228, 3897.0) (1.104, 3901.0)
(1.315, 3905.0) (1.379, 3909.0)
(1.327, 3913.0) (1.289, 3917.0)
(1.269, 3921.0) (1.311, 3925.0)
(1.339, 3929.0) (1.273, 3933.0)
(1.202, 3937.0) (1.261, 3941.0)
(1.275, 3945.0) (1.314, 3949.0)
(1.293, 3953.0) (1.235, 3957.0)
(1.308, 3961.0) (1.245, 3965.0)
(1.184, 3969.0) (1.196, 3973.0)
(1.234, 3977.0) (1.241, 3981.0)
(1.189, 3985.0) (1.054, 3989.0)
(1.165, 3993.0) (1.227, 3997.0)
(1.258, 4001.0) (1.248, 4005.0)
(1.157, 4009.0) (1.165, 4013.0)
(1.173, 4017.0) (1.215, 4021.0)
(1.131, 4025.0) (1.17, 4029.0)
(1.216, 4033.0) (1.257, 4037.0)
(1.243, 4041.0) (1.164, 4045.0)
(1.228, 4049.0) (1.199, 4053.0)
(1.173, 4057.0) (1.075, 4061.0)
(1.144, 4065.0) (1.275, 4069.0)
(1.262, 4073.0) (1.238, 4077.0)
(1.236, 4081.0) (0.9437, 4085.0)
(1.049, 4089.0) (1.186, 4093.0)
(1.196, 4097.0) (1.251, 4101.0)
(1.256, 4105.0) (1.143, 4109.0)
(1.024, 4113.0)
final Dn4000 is 0.97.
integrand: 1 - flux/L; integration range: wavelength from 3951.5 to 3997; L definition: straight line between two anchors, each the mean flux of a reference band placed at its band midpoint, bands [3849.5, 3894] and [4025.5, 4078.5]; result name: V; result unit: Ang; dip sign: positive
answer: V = 2.2 Ang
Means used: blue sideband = 1.37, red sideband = 1.2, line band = 1.21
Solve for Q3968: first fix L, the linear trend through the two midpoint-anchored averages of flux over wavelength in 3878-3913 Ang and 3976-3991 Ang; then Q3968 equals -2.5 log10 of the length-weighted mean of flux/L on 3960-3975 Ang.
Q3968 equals -0.02 mag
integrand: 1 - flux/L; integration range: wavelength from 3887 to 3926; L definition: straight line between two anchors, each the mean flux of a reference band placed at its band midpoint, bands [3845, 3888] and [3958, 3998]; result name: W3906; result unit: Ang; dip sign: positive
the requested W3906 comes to 0.8 Ang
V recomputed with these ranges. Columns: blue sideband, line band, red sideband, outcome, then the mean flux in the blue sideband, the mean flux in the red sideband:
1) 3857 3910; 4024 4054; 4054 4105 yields 0.04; 1.33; 1.17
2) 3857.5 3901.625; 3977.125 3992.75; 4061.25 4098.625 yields 0.93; 1.33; 1.17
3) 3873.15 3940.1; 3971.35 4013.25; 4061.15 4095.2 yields 1.36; 1.31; 1.16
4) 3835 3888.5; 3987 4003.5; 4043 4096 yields 0.71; 1.35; 1.17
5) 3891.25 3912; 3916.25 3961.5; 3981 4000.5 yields -1.76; 1.27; 1.17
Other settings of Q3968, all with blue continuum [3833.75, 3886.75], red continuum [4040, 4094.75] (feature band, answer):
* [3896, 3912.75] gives 0.04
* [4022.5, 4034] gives 0.03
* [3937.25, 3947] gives 0.02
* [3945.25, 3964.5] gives -0.01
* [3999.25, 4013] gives 0.01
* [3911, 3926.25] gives 0.00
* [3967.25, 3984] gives 0.03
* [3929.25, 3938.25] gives 0.02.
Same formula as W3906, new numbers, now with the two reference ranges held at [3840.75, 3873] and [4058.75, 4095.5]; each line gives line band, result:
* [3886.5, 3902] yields 0.62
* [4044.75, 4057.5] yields -0.17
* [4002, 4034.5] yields 0.66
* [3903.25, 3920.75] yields -0.20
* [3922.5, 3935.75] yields -0.09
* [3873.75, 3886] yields -0.52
